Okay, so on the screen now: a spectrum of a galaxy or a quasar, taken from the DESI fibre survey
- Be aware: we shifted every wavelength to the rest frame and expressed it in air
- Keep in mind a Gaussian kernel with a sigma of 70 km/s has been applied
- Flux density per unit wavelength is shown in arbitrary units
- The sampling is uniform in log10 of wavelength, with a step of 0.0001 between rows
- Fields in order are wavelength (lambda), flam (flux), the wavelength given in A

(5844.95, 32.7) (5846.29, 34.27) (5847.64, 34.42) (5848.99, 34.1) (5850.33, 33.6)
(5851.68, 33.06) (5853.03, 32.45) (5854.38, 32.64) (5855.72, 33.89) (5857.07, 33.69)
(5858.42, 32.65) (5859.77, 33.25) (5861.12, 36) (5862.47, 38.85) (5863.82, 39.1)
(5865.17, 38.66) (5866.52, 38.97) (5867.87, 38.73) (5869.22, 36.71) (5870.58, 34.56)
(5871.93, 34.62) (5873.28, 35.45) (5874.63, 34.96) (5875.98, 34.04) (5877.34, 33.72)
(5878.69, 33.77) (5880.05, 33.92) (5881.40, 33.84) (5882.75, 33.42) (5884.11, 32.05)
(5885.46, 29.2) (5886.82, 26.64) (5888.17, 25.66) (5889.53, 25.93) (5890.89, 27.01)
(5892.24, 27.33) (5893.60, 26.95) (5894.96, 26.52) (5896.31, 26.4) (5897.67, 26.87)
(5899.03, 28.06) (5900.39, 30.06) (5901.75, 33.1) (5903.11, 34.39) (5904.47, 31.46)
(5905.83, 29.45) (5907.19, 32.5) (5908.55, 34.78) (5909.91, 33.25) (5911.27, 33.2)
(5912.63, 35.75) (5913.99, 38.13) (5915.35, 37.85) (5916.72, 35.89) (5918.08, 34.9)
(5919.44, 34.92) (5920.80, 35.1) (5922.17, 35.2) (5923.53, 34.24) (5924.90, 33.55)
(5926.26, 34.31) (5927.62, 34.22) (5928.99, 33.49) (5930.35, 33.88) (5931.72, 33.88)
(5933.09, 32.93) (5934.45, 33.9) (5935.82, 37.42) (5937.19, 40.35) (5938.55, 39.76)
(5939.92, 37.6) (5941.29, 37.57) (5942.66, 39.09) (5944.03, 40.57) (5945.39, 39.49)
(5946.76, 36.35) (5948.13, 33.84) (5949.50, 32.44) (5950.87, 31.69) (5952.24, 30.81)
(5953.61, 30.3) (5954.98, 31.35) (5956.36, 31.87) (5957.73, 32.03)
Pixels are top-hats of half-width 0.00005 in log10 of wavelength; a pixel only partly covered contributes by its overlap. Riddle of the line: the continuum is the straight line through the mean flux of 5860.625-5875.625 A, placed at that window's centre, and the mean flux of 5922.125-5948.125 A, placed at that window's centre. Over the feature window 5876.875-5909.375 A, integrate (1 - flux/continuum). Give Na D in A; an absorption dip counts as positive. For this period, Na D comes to 5.8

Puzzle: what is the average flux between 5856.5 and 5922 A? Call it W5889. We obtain 33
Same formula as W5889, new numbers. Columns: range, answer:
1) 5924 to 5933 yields 33.8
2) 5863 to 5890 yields 33.8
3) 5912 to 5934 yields 34.9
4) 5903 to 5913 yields 32.9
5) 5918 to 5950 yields 35.8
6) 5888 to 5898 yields 26.6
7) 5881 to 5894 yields 28.7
